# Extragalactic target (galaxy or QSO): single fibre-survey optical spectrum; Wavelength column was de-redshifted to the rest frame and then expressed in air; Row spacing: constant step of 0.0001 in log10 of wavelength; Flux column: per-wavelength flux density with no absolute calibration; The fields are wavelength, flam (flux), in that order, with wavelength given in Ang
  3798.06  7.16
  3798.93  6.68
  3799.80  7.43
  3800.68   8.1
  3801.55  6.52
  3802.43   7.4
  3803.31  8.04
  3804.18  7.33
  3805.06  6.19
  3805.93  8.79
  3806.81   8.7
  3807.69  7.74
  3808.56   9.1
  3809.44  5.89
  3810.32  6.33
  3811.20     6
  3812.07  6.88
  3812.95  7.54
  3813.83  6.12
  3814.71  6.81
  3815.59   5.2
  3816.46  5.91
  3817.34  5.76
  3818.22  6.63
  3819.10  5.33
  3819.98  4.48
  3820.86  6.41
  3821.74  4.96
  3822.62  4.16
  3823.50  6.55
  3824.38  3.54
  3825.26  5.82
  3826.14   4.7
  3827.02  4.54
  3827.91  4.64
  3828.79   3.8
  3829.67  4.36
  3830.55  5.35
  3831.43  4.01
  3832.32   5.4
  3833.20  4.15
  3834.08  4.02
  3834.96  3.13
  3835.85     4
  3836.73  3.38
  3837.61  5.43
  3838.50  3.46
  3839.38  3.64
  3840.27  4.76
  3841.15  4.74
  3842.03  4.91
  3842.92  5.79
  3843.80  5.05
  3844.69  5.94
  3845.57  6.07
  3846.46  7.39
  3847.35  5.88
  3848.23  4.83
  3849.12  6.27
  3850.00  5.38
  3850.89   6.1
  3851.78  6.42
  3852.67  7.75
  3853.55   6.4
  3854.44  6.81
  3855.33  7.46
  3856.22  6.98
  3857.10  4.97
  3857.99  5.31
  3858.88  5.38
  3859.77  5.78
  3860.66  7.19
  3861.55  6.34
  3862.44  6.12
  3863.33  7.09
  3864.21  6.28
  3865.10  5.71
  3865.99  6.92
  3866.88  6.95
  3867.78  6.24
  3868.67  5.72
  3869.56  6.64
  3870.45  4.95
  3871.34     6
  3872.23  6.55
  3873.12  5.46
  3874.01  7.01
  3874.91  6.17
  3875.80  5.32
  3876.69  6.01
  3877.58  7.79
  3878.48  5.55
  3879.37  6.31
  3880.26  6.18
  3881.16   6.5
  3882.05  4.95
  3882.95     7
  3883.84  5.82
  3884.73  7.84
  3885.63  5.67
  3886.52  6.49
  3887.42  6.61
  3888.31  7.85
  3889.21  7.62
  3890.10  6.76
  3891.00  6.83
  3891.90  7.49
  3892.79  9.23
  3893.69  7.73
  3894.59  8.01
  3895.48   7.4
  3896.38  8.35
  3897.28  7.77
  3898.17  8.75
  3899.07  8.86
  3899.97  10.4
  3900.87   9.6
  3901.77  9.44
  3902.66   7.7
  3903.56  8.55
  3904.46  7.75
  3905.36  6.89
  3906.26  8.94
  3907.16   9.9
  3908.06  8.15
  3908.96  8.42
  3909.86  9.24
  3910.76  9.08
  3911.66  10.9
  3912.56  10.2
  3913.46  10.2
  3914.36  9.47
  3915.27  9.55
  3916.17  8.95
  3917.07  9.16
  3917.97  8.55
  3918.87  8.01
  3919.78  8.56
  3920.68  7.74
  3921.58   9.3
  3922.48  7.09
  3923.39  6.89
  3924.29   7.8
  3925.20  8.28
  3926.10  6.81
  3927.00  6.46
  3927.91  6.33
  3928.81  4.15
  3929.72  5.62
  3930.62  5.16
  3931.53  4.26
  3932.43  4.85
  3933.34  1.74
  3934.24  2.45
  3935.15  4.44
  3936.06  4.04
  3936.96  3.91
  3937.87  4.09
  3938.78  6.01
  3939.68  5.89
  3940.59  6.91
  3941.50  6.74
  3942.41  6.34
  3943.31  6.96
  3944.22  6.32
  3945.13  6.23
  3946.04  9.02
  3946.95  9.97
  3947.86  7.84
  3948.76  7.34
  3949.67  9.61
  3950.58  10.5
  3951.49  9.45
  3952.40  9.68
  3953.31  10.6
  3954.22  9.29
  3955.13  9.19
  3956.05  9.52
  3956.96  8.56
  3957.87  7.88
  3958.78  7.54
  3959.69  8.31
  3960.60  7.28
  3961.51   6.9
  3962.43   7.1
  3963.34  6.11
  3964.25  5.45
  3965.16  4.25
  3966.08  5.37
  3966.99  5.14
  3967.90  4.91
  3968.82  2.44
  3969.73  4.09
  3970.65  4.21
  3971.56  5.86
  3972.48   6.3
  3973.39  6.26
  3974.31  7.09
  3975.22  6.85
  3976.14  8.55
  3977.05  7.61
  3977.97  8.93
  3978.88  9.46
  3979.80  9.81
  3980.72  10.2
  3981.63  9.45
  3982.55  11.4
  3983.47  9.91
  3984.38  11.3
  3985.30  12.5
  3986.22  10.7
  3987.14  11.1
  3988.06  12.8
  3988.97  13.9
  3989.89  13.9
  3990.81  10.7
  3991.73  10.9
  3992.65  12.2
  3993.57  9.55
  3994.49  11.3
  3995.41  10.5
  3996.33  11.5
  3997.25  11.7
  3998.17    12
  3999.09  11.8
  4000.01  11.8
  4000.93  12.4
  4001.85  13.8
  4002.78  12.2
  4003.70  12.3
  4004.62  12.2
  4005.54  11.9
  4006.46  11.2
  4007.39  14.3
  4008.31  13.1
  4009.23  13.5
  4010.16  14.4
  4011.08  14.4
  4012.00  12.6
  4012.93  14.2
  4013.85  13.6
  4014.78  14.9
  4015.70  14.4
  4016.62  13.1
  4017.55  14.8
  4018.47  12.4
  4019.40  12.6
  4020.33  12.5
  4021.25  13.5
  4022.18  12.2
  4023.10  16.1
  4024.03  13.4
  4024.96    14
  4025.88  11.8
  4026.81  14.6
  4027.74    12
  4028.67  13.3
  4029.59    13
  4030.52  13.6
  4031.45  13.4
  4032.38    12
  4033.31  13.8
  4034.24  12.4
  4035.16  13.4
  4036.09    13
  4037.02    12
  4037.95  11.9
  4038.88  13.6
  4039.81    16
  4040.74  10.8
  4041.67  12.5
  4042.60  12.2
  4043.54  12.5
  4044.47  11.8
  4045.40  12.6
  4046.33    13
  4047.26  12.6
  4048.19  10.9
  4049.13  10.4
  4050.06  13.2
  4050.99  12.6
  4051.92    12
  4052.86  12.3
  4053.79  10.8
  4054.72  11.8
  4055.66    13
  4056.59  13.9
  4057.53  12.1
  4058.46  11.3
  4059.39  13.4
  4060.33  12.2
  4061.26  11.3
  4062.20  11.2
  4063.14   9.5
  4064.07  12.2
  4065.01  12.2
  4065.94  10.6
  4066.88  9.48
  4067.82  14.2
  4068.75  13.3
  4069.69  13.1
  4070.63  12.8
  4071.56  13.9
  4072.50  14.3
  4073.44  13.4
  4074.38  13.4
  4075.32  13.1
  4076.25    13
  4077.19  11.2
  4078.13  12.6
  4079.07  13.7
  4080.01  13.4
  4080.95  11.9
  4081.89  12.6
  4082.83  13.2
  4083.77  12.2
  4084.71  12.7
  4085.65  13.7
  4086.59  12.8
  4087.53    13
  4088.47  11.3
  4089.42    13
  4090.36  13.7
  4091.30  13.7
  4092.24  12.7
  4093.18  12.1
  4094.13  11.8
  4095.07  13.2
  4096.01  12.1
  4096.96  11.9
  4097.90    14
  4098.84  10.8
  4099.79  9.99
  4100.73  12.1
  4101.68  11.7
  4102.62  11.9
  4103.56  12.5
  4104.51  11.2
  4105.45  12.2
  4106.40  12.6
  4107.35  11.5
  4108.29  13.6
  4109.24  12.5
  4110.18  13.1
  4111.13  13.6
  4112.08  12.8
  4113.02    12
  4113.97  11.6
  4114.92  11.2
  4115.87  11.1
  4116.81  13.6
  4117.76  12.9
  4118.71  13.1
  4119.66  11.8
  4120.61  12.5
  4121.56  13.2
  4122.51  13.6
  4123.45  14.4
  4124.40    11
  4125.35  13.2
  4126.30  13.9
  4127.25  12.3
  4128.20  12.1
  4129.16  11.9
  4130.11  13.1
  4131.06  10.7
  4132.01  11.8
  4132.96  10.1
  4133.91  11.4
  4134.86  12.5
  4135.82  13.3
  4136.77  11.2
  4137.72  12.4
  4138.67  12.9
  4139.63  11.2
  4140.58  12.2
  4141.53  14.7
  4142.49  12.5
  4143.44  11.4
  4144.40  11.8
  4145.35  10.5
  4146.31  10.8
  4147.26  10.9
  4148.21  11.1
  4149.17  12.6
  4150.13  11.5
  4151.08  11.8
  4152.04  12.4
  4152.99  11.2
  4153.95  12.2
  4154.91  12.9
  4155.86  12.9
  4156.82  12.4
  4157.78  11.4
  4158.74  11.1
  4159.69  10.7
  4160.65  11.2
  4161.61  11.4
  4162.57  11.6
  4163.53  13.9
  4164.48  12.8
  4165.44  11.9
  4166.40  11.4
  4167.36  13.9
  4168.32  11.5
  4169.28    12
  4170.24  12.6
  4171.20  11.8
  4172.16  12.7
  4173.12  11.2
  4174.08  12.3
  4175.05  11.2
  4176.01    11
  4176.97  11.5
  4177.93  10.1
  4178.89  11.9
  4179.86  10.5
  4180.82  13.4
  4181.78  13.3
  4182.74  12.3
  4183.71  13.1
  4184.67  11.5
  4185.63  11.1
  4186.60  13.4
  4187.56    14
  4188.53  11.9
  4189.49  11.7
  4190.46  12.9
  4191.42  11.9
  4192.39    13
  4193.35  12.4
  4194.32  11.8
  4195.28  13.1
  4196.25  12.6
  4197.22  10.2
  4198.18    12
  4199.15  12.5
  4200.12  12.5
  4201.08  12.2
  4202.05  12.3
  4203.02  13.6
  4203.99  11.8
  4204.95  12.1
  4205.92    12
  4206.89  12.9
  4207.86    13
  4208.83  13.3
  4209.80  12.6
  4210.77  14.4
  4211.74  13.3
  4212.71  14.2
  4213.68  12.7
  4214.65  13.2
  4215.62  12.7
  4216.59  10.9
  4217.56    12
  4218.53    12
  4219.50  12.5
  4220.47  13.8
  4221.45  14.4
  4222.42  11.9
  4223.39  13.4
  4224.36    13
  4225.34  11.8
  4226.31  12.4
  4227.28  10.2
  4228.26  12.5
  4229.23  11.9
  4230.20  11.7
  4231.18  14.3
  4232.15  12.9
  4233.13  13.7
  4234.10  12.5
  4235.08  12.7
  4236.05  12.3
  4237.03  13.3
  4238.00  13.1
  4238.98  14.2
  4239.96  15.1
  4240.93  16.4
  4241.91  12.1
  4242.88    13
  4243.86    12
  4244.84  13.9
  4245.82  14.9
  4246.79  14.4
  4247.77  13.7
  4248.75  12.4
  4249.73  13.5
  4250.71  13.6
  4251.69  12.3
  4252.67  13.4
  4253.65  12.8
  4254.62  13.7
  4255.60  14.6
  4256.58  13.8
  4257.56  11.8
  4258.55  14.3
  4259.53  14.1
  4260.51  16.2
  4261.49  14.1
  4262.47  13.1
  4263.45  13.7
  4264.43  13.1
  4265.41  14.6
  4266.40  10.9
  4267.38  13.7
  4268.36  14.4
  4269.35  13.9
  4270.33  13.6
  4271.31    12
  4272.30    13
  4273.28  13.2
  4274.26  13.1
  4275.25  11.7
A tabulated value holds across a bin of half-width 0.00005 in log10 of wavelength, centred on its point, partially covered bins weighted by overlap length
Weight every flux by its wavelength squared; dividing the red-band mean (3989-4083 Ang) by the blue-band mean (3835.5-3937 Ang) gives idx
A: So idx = 2.01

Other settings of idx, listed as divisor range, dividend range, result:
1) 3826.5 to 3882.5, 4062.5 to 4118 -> 2.48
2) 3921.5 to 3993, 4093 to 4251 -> 1.81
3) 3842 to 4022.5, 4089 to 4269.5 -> 1.71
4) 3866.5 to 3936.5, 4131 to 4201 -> 1.90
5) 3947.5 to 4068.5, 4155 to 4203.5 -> 1.19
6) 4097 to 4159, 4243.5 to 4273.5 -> 1.18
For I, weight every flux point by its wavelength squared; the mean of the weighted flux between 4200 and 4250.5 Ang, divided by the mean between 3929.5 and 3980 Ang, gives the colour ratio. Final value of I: 2.2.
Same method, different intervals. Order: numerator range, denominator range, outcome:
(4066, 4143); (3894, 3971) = 1.85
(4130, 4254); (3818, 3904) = 2.38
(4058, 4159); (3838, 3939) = 2.02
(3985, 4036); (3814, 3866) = 2.56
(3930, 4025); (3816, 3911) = 1.58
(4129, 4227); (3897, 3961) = 1.79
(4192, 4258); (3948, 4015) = 1.47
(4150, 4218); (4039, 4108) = 1.04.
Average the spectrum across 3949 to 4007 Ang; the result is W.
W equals 9.33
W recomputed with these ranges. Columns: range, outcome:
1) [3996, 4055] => 12.8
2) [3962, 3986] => 7.37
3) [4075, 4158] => 12.3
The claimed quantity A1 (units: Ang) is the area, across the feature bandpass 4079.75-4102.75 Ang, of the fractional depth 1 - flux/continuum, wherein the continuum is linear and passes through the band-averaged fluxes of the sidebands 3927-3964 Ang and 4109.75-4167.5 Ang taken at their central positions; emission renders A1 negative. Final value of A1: -3.4 Ang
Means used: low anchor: 6.84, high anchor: 12.2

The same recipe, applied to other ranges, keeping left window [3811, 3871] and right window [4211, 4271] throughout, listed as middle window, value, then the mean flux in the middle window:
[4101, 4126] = -3.9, 12.5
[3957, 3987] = 2.1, 7.53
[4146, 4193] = -0.6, 12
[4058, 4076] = -4.5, 12.4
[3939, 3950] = 0.3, 7.38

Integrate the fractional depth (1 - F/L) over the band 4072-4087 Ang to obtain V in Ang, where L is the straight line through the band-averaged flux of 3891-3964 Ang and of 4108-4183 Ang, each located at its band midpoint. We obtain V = -3.03 Ang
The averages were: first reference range 7.68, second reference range 12.1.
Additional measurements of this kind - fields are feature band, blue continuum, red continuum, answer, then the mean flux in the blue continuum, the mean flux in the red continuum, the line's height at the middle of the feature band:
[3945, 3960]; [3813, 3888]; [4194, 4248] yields -2.44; 5.7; 12.9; 7.67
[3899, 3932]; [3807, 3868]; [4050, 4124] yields -1.74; 5.67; 12.5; 7.79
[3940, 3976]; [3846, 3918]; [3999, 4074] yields 9.93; 7.26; 12.8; 9.96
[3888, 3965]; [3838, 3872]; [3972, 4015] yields 8.54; 5.94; 11.3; 8.72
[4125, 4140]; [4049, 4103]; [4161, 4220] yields 0.30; 12.4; 12.3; 12.4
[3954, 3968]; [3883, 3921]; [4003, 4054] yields 4.54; 8.33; 12.9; 10.5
